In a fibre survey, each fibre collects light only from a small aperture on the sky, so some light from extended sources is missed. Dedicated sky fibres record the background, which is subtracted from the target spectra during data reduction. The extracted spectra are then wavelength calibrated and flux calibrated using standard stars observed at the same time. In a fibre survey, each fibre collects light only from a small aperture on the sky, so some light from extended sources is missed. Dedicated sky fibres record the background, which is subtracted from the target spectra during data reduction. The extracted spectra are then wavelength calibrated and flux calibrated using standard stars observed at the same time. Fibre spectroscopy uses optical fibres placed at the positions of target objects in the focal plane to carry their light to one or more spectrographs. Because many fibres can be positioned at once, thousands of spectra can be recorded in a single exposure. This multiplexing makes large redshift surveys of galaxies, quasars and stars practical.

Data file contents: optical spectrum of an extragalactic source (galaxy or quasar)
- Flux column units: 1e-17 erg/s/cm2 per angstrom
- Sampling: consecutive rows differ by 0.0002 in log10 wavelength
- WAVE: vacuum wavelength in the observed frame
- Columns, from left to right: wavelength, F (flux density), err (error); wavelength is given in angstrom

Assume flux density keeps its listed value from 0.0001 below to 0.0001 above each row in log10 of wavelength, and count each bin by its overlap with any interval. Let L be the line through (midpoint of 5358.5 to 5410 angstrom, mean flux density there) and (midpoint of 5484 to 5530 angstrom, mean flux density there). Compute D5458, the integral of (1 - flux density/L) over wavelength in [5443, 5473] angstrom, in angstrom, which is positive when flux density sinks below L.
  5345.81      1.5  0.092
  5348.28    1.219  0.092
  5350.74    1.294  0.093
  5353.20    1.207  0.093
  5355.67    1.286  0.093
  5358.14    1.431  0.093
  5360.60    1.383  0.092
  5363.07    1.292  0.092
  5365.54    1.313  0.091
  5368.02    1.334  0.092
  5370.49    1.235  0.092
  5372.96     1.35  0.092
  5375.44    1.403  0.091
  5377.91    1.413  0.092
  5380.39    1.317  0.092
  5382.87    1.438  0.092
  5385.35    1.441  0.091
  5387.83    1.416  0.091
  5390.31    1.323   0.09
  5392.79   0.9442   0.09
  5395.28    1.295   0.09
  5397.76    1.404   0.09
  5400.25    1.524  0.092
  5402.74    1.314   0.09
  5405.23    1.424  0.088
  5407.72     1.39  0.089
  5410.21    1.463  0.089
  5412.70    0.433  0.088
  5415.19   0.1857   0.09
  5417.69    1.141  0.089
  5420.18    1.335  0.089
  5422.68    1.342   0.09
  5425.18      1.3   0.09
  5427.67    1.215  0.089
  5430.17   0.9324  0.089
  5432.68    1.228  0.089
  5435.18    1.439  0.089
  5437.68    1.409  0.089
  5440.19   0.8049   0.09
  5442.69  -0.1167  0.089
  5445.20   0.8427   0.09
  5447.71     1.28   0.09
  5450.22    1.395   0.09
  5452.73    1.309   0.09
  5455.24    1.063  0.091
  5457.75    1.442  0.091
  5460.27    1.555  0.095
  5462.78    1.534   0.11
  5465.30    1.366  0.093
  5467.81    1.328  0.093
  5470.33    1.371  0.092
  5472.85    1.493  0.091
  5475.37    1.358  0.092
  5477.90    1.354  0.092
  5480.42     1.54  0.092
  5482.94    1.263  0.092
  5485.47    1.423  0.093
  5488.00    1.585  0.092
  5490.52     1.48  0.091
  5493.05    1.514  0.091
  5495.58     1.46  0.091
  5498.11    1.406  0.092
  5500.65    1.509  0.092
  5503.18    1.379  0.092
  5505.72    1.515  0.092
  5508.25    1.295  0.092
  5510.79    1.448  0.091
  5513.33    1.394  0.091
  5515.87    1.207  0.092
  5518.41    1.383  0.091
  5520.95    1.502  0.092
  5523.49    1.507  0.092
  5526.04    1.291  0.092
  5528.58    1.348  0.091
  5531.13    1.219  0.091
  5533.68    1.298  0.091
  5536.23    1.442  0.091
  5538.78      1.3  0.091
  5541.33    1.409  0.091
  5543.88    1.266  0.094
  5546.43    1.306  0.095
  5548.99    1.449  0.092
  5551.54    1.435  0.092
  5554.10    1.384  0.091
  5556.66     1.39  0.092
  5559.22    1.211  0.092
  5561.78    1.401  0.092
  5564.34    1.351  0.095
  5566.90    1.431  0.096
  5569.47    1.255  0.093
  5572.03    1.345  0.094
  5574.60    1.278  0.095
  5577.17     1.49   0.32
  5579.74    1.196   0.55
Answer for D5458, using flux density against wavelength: 2.5 angstrom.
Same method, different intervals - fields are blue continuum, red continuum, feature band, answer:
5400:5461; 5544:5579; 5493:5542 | -4.04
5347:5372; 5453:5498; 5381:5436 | 5.11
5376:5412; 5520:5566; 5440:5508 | 1.78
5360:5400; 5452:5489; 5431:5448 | 5.07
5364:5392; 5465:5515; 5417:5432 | 1.83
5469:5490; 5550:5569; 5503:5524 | 0.00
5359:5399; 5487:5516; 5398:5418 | 3.45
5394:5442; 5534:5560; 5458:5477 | -2.81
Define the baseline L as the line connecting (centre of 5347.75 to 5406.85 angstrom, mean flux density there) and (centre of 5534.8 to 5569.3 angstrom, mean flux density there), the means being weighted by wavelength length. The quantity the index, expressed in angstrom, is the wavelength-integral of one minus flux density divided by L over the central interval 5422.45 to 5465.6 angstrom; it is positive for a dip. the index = 5.39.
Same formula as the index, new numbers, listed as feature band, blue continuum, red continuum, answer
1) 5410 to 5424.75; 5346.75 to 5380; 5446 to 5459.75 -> 3.8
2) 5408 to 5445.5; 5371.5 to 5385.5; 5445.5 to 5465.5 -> 9.6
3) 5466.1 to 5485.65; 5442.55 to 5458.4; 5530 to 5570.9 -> -3.9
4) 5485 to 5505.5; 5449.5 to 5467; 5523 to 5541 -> -1.7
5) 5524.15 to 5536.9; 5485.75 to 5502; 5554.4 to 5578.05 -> 0.9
